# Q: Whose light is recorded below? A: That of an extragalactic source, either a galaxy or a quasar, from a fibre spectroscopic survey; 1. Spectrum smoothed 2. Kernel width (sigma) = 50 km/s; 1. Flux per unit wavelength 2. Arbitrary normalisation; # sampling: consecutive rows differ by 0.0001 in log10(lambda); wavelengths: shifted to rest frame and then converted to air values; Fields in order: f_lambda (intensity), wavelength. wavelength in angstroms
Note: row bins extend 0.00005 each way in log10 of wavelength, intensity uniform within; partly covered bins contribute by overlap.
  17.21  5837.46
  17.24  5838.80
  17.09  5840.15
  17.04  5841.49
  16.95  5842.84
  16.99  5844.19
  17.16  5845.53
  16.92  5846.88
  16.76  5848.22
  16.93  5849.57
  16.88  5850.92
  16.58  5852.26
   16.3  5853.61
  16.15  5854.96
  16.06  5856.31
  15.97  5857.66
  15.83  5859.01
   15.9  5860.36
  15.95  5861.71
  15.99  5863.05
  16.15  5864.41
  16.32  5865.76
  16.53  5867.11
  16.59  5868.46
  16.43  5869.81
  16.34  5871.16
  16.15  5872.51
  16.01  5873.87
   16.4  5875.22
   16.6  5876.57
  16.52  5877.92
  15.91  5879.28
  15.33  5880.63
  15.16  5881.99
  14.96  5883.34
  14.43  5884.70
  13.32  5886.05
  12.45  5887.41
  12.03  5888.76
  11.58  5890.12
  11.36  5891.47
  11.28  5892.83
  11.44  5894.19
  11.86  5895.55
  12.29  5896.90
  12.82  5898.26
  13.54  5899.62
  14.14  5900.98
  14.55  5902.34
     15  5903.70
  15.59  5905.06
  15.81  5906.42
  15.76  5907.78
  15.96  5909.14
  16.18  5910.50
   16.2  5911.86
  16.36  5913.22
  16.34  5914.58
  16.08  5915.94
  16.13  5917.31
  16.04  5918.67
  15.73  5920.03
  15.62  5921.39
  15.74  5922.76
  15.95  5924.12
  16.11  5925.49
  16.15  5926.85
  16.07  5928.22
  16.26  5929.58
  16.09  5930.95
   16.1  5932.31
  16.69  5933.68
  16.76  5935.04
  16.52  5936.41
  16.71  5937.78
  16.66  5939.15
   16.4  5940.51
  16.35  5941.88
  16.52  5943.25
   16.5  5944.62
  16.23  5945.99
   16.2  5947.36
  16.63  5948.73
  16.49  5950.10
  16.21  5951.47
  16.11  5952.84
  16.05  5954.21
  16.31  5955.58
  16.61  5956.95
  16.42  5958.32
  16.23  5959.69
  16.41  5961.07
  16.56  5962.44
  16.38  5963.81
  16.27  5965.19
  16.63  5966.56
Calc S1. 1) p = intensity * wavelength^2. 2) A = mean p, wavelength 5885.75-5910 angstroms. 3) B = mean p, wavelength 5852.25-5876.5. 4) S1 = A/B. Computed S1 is 0.84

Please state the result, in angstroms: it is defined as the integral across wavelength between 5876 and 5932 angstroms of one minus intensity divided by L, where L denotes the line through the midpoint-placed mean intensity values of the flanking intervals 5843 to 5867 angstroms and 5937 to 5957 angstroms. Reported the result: 5.4 angstroms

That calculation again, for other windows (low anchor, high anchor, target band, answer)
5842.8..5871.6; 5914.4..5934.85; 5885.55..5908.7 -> 4.24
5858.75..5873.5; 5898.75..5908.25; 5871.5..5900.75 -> 3.01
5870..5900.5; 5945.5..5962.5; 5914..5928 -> -0.70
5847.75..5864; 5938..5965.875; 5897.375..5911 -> 1.20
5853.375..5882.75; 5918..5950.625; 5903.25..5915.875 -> 0.21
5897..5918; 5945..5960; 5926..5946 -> -0.58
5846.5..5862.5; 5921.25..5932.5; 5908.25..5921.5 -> 0.00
